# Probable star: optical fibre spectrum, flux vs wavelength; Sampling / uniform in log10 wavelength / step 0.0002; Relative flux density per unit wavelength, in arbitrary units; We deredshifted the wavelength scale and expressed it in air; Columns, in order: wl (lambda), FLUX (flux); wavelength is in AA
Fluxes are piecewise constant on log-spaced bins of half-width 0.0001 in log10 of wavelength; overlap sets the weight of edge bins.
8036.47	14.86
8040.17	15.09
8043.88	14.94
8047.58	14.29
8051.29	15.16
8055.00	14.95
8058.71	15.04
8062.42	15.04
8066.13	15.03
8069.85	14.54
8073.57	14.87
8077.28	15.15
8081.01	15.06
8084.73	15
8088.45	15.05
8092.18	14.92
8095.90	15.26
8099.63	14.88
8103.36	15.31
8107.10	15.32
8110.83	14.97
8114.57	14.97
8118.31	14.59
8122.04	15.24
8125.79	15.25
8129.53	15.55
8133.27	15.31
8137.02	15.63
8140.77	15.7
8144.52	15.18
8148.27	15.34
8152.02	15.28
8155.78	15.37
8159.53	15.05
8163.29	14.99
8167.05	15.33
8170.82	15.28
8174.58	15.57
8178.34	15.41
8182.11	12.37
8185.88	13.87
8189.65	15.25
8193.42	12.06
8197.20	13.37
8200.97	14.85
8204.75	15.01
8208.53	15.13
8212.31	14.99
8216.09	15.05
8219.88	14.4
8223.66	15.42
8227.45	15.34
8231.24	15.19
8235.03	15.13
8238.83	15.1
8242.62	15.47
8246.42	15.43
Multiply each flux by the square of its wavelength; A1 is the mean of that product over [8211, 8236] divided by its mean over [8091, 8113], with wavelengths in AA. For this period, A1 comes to 1.03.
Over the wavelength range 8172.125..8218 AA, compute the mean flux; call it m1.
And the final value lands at 14.4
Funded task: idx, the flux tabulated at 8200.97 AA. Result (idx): 14.85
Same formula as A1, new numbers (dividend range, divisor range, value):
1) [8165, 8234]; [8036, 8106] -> 1.01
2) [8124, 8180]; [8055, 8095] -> 1.04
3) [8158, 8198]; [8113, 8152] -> 0.95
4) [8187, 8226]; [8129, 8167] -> 0.96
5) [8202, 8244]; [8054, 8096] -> 1.05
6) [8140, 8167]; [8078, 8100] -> 1.03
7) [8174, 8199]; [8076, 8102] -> 0.95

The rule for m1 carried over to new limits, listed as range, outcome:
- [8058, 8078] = 14.9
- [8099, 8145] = 15.2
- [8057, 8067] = 15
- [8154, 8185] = 14.9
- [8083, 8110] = 15.1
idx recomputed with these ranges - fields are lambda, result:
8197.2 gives 13.37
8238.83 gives 15.1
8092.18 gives 14.92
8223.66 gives 15.42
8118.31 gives 14.59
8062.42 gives 15.04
